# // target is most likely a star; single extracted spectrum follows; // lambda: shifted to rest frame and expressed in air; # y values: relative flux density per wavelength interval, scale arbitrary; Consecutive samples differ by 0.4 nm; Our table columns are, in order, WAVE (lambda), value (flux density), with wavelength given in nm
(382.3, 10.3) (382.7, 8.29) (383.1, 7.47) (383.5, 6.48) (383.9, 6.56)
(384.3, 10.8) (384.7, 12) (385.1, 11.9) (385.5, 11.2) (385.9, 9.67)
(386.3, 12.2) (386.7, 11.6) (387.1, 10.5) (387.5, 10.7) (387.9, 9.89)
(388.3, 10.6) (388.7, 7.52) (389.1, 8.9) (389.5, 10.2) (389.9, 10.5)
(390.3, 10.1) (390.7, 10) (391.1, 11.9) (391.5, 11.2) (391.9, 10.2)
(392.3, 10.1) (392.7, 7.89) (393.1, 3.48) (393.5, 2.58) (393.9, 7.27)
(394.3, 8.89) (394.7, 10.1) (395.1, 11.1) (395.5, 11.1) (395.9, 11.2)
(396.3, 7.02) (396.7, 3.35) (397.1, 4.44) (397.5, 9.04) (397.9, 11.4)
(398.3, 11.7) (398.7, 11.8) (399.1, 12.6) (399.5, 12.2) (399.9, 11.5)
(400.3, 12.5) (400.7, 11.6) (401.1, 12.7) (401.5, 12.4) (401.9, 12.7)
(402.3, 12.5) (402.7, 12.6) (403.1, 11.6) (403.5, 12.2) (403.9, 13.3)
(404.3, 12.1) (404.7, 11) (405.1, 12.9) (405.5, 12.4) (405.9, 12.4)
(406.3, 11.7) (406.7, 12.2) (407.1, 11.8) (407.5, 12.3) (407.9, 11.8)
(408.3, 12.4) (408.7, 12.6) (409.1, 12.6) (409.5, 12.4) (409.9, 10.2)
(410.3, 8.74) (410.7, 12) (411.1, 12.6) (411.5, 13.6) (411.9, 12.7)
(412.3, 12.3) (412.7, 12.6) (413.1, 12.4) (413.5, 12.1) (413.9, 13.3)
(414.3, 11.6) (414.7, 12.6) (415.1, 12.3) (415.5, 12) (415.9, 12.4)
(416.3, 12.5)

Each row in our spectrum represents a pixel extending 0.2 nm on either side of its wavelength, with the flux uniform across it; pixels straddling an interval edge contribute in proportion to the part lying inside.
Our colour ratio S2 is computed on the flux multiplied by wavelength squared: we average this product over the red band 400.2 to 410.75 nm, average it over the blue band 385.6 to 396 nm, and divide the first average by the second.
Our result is 1.35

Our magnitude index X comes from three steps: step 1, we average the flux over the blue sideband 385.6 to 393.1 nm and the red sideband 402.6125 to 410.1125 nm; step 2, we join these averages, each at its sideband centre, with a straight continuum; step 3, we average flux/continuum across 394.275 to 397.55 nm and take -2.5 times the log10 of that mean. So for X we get 0.27 mag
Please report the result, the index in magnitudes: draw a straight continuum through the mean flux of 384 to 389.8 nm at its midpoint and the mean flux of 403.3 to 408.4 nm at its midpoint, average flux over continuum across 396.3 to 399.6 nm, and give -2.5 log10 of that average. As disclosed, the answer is 0.227 mag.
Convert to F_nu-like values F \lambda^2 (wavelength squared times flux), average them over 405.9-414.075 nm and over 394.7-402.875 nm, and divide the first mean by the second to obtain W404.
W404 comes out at 1.2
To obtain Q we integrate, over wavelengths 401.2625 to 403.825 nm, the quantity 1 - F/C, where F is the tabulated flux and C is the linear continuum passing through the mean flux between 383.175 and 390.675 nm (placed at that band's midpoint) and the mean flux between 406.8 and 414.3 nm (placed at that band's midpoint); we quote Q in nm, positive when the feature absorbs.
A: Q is -0.22 nm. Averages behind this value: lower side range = 10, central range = 12.4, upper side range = 12.1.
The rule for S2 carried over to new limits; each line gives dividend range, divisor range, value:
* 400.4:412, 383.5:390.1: 1.31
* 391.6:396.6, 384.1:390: 0.82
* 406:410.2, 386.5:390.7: 1.31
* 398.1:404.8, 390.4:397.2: 1.51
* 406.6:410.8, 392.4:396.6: 1.57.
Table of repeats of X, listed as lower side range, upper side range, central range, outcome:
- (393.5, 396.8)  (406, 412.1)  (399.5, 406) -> -0.18 mag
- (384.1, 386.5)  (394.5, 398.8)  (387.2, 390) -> 0.10 mag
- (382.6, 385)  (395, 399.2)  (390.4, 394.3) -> 0.10 mag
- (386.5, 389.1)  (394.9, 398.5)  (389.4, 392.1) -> -0.10 mag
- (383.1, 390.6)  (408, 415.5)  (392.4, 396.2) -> 0.29 mag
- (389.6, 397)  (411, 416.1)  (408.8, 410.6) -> 0.06 mag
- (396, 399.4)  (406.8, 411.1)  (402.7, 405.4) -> -0.16 mag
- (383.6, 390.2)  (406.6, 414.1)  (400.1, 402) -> -0.09 mag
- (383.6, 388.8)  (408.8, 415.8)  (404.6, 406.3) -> -0.05 mag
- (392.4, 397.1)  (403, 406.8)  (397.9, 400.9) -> -0.23 mag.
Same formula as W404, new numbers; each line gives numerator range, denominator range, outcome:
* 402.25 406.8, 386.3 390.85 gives 1.31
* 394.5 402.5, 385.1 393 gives 1.10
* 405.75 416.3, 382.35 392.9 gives 1.37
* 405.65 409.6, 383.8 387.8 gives 1.26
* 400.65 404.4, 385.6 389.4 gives 1.31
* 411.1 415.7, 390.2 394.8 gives 1.62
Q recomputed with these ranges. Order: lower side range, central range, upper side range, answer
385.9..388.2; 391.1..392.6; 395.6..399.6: -0.044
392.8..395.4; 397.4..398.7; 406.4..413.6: -0.369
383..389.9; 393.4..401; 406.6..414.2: 0.886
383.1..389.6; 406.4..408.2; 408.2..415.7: -0.041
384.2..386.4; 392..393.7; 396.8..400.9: 0.729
